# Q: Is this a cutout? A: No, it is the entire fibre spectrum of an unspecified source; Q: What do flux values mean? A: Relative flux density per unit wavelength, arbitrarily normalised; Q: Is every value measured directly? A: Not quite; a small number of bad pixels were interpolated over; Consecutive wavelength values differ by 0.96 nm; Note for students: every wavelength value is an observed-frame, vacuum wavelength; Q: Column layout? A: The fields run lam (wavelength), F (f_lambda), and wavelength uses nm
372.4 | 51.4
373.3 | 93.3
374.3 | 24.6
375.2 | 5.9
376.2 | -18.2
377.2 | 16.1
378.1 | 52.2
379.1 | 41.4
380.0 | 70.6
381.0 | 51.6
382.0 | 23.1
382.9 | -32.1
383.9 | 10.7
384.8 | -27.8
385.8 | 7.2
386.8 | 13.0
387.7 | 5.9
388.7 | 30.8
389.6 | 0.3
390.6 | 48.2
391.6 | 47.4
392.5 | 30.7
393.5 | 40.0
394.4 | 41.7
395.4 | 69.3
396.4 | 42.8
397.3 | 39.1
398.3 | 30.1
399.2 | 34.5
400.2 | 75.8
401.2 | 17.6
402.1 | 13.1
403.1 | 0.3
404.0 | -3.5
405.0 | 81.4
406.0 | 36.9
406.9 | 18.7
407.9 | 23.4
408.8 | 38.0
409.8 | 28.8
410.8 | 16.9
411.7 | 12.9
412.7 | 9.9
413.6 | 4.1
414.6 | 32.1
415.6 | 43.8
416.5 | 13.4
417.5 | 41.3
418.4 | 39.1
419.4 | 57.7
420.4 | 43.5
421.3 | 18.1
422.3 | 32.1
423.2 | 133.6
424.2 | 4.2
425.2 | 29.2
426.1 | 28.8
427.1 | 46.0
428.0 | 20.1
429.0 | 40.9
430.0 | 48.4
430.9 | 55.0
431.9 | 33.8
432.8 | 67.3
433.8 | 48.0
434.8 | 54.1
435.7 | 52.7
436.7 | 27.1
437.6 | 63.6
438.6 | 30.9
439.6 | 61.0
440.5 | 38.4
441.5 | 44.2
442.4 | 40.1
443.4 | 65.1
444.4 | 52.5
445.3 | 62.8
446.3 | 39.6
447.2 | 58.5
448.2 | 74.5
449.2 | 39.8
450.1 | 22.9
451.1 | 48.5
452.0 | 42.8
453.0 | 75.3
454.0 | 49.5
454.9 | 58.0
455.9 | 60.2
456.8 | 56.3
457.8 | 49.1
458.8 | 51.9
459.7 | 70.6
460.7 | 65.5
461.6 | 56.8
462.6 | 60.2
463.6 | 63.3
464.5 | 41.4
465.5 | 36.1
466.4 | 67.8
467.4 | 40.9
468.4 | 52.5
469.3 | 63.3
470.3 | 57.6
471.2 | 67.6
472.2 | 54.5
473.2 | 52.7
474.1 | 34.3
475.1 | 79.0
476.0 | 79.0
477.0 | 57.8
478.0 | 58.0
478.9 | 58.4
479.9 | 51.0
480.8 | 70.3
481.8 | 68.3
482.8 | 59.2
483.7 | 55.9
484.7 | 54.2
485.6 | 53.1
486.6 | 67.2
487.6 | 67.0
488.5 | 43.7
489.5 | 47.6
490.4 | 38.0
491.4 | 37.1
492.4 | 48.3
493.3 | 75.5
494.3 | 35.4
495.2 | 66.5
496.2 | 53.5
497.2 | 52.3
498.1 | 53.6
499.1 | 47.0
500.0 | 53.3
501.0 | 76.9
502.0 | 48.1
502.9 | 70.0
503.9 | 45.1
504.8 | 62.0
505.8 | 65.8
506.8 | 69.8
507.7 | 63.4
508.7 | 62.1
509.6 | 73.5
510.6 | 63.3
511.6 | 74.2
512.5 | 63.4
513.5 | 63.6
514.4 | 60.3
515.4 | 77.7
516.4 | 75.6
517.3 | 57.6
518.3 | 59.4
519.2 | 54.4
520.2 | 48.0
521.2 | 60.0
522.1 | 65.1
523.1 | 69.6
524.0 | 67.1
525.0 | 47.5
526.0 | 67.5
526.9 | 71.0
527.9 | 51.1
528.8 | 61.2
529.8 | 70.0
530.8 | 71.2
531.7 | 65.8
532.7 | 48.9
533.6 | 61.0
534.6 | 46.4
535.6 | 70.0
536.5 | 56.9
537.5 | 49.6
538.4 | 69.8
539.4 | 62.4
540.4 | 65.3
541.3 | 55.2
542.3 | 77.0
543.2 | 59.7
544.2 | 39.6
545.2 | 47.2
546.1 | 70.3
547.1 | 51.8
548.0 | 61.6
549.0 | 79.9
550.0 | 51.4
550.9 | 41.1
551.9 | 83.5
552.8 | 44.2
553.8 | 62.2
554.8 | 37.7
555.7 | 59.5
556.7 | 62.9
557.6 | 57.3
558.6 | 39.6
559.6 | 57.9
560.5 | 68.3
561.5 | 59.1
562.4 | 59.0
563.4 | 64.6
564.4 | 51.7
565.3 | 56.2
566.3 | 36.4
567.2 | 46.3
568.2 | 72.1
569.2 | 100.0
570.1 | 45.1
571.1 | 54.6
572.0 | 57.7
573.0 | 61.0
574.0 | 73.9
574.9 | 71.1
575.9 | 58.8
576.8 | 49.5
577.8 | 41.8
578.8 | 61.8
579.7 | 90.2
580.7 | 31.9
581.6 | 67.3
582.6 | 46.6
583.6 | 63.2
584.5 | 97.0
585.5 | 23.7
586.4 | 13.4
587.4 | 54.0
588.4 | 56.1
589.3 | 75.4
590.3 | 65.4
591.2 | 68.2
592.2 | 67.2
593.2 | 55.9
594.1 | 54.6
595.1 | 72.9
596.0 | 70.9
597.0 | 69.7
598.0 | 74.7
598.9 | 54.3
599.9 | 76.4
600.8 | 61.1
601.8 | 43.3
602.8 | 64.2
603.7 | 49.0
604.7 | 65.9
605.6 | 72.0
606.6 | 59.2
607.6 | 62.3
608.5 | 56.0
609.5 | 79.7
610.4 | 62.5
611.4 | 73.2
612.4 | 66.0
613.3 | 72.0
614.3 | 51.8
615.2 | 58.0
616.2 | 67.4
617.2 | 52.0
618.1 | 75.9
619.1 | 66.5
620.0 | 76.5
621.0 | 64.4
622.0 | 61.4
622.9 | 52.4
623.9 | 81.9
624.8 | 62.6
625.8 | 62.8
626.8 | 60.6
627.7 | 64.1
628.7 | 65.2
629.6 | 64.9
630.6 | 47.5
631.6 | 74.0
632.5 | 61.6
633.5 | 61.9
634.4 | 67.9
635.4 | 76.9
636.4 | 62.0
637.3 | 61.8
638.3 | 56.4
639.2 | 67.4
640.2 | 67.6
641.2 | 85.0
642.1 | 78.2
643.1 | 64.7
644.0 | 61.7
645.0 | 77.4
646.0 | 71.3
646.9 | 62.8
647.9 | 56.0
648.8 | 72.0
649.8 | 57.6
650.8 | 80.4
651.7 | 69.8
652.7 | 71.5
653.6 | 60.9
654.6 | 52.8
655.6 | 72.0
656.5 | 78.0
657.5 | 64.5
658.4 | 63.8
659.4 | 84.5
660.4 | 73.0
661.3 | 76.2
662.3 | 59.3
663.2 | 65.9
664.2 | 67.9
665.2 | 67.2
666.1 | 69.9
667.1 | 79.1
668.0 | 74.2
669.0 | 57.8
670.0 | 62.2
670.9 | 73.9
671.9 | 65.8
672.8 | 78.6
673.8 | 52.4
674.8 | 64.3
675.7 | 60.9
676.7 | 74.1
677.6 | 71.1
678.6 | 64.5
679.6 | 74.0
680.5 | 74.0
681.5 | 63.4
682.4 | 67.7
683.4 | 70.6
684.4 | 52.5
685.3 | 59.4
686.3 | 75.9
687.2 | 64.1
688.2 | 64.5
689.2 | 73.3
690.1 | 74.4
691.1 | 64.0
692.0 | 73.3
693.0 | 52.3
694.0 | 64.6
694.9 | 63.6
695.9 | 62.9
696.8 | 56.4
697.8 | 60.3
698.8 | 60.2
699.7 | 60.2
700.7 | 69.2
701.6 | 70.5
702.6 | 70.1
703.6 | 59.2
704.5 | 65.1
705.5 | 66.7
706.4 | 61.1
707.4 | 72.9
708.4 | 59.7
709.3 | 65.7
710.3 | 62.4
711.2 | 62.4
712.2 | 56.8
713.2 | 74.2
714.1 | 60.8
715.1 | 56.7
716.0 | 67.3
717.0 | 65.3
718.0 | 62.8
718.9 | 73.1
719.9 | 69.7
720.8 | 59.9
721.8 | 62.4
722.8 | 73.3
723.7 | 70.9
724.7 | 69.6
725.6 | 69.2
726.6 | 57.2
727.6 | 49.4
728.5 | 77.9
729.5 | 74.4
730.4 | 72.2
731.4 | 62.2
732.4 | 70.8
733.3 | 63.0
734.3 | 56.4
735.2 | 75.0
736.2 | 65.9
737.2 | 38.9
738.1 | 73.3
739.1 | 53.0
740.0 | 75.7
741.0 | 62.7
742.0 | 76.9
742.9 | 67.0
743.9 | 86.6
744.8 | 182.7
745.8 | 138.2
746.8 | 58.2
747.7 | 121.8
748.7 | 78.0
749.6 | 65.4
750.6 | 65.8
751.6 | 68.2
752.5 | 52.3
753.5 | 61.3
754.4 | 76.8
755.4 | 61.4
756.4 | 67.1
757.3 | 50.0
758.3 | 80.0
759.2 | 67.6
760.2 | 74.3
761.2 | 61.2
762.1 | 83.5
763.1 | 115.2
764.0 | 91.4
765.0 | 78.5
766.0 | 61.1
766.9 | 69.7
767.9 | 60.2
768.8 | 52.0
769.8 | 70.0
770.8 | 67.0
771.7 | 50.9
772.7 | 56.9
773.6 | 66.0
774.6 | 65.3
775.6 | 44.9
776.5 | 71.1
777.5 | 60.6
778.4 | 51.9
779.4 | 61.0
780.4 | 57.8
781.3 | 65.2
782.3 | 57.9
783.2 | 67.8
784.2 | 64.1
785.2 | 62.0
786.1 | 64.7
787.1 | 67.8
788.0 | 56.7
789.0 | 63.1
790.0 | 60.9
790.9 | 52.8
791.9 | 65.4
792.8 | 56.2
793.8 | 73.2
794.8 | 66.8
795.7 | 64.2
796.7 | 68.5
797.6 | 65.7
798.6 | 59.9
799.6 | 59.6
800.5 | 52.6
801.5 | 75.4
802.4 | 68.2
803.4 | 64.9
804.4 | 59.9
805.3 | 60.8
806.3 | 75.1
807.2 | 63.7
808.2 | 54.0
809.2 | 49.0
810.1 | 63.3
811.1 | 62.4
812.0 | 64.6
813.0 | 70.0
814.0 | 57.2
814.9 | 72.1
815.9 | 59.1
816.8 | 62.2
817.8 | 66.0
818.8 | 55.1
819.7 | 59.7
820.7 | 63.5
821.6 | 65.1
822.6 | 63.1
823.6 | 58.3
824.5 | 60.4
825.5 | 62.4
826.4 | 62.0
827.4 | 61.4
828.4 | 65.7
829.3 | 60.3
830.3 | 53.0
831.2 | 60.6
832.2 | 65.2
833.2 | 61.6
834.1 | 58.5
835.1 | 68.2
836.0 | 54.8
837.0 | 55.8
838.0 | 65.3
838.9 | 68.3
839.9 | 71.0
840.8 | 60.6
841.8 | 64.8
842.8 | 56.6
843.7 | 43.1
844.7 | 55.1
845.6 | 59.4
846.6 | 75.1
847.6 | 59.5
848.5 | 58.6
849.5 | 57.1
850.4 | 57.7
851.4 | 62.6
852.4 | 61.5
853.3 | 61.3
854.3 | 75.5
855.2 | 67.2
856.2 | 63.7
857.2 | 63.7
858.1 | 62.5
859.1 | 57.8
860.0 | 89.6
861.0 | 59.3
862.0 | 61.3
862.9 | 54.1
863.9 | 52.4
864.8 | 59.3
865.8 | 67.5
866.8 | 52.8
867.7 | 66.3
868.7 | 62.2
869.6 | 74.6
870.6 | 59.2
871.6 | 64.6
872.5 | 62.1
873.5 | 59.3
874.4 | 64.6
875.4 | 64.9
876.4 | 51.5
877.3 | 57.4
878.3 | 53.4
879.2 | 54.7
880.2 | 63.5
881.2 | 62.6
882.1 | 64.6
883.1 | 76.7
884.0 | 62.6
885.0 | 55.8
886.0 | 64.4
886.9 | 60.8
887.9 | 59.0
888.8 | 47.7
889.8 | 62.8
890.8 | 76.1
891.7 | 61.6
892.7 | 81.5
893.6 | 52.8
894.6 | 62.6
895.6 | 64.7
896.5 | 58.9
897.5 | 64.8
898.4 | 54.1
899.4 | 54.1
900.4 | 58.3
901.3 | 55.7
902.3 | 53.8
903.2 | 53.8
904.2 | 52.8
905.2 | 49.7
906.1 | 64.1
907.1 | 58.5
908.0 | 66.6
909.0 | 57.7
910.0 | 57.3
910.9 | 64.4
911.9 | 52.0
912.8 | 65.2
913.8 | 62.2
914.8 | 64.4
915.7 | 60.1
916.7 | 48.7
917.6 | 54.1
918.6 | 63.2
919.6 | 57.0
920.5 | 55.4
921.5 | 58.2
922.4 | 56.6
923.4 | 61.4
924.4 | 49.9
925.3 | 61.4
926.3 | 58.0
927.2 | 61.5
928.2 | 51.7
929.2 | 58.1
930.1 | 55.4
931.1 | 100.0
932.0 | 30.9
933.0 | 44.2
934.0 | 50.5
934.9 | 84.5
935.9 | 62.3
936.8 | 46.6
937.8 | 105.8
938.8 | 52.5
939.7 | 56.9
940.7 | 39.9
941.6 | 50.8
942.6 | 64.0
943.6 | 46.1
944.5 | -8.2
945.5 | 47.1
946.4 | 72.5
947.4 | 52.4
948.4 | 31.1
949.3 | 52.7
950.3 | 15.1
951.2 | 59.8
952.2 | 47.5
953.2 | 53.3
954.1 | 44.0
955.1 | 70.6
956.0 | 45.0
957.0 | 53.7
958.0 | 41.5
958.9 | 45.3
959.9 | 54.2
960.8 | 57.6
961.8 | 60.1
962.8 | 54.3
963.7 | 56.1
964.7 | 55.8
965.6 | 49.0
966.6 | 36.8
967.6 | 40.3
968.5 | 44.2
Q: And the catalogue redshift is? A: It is 0.135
